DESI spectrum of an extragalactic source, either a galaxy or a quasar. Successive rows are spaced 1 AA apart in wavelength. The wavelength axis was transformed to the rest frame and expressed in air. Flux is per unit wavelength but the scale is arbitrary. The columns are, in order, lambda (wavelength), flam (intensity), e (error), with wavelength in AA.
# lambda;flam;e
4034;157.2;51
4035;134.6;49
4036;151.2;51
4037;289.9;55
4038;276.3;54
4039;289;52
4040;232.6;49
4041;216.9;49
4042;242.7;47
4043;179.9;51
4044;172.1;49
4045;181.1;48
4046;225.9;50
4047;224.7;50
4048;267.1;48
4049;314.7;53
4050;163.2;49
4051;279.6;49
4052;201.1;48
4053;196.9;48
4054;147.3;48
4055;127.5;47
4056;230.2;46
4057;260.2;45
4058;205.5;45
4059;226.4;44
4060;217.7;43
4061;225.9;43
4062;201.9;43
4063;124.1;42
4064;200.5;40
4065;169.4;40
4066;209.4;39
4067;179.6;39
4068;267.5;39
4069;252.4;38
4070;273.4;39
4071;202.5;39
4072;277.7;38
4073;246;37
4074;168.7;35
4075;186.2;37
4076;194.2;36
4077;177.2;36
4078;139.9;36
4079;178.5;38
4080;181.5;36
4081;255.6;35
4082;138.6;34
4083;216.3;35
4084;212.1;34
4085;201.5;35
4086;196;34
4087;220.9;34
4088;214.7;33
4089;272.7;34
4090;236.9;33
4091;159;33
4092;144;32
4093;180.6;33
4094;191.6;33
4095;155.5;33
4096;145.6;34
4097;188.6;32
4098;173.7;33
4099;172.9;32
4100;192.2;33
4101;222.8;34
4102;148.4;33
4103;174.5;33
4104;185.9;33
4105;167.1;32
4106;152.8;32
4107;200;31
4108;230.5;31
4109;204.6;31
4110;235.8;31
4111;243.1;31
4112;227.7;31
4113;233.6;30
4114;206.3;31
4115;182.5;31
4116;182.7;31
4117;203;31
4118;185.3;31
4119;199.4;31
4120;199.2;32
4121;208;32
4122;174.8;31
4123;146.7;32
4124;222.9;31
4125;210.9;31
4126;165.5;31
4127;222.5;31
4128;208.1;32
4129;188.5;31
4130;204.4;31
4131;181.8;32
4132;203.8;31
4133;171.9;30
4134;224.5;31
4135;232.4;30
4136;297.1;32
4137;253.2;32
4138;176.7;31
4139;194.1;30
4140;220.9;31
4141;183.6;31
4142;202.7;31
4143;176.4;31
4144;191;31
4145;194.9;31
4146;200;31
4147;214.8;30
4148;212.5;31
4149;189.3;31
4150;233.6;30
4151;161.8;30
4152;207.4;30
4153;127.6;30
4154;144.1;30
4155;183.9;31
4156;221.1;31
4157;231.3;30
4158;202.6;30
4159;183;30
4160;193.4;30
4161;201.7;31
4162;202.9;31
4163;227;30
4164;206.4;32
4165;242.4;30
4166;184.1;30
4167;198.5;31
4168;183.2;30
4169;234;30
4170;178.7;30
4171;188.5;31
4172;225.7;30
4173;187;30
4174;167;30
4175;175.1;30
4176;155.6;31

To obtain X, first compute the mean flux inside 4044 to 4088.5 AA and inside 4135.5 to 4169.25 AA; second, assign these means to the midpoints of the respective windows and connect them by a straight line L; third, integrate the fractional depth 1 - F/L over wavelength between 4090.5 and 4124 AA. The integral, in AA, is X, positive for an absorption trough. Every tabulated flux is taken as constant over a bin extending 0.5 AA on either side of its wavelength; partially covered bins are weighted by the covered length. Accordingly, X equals 2.7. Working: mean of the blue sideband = 208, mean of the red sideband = 202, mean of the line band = 189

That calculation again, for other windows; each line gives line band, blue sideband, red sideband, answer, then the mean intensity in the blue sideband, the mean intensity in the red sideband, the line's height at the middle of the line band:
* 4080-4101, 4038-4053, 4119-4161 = 2.0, 228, 199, 215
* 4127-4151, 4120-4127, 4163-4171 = -1.3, 191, 204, 196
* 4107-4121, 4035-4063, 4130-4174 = -0.2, 217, 201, 207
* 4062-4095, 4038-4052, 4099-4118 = 1.9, 231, 199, 214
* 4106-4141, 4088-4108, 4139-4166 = -2.8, 184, 198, 191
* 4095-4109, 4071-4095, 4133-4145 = 1.5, 199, 211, 203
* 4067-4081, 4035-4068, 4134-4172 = -0.1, 213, 203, 211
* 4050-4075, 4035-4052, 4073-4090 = 0.3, 228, 200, 214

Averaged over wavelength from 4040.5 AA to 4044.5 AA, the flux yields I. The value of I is 203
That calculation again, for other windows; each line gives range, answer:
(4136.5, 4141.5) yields 206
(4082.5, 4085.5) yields 210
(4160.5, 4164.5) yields 210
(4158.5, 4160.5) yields 188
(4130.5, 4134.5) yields 196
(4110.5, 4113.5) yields 235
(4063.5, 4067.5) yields 190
